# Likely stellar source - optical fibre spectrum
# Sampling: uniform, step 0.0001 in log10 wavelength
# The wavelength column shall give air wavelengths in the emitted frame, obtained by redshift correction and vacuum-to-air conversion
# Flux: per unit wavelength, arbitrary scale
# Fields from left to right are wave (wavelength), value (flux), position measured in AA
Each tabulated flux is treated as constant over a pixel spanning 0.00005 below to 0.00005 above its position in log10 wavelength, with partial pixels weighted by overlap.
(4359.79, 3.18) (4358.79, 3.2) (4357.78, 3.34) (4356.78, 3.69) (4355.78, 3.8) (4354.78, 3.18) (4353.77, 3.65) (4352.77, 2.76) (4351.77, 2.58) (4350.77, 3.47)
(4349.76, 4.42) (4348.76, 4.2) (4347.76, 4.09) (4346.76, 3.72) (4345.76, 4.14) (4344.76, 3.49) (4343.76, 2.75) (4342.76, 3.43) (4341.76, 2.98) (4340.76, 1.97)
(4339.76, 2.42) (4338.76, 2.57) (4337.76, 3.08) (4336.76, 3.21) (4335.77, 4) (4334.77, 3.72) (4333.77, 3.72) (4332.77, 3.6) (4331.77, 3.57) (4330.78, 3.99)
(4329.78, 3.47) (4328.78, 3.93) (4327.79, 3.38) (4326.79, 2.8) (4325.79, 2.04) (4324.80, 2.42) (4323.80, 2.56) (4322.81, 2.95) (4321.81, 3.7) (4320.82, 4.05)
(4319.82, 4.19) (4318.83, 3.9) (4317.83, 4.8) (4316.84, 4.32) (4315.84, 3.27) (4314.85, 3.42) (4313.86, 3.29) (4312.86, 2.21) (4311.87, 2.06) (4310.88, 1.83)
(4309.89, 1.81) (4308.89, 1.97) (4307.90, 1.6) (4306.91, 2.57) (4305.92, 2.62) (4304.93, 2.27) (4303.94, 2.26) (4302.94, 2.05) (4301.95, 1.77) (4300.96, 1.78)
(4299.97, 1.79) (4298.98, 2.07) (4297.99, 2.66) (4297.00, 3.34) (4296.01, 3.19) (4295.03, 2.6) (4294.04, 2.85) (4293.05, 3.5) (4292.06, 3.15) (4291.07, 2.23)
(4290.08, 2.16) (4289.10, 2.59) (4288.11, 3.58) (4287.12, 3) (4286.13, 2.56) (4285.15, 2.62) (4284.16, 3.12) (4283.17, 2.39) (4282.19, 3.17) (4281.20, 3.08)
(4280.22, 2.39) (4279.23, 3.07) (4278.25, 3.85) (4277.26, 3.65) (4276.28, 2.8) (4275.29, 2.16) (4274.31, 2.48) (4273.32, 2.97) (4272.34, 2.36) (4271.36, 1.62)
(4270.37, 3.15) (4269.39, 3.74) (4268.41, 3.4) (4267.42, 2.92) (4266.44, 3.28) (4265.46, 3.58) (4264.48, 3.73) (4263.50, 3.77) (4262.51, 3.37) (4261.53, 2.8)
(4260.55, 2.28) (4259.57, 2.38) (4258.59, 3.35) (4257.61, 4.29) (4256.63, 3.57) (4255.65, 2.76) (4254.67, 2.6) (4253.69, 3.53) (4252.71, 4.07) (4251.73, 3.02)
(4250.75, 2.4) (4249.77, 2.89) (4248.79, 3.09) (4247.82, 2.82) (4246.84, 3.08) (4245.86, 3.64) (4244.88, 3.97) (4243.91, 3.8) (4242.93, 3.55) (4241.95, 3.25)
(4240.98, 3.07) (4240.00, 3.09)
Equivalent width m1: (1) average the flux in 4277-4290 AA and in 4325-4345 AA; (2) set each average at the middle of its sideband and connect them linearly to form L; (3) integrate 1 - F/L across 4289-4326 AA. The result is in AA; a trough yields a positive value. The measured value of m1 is 4.03 AA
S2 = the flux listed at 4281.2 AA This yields 3.08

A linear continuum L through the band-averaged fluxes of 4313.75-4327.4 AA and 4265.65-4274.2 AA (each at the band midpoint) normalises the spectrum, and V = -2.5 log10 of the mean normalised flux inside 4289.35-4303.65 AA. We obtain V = 0.26 mag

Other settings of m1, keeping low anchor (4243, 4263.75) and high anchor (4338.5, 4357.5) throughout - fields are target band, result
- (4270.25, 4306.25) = 6.5 AA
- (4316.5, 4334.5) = -1.1 AA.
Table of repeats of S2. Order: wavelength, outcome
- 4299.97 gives 1.79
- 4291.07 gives 2.23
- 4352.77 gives 2.76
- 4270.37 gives 3.15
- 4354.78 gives 3.18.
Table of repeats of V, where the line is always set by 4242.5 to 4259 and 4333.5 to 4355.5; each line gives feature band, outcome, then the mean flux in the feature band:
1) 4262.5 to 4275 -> 0.08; 3.08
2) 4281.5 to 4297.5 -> 0.16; 2.88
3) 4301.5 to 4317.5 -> 0.32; 2.48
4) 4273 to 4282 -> 0.13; 2.94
